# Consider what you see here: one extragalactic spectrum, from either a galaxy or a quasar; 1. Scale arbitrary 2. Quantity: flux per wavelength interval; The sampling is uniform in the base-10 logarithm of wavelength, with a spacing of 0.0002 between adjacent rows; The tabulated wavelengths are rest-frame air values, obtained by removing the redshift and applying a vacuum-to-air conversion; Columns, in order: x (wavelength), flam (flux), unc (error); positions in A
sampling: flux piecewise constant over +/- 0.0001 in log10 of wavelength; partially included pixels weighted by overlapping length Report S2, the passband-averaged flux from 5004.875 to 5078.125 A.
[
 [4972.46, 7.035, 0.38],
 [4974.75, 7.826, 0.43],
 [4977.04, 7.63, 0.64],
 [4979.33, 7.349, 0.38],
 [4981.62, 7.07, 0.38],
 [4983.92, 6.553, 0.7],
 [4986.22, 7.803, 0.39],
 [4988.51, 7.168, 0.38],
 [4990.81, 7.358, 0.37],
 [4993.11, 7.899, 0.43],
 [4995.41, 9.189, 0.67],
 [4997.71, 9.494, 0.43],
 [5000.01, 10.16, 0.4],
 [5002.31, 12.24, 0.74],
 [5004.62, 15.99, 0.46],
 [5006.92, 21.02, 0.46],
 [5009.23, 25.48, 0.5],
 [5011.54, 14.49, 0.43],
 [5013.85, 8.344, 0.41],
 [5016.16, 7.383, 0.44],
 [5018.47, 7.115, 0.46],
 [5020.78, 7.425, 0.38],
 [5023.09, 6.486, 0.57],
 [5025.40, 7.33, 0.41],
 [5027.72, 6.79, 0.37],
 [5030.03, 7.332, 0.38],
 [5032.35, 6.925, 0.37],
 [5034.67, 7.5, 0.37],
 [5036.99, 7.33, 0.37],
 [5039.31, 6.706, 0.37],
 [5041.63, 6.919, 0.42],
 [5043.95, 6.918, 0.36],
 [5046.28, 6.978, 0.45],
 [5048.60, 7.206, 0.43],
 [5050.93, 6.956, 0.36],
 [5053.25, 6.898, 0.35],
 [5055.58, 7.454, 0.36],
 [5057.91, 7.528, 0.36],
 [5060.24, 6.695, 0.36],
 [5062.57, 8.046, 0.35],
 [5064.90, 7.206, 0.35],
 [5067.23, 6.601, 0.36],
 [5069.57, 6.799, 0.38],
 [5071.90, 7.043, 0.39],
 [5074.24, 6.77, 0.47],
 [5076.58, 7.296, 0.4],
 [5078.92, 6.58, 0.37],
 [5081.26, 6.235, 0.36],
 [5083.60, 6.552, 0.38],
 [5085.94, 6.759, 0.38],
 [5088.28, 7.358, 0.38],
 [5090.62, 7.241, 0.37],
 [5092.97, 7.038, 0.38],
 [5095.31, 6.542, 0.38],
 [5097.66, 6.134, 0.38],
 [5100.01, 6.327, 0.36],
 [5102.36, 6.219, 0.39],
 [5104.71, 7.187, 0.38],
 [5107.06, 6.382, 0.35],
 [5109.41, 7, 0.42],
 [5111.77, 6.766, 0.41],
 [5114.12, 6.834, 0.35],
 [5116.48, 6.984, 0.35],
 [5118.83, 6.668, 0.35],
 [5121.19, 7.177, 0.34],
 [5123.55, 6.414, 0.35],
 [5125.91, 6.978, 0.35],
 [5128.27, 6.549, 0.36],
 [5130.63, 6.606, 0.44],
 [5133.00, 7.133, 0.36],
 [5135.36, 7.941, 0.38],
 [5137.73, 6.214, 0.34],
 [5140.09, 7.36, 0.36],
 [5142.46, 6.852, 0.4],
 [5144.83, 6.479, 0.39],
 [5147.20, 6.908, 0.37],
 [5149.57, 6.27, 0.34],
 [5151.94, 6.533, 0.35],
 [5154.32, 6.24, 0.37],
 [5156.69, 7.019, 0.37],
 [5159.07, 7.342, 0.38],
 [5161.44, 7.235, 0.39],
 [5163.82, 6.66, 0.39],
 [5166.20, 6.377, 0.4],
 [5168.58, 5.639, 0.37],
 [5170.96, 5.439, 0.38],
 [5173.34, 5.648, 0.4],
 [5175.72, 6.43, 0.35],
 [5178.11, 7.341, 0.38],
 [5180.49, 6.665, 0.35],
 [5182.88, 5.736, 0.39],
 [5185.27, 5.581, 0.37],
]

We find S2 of 8.49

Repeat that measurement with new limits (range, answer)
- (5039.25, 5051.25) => 6.97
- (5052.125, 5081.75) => 7.03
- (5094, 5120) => 6.64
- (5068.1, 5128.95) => 6.76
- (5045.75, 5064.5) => 7.23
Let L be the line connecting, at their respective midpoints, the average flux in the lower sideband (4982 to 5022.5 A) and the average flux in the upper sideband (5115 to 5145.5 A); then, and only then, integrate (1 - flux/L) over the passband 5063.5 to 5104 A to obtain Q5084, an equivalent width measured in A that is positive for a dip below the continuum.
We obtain 7.4 A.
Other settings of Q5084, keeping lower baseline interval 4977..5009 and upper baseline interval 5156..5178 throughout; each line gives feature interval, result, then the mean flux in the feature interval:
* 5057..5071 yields 2.6 A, 7.14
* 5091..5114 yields 3.6 A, 6.65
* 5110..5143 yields 2.0 A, 6.89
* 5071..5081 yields 1.9 A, 6.85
